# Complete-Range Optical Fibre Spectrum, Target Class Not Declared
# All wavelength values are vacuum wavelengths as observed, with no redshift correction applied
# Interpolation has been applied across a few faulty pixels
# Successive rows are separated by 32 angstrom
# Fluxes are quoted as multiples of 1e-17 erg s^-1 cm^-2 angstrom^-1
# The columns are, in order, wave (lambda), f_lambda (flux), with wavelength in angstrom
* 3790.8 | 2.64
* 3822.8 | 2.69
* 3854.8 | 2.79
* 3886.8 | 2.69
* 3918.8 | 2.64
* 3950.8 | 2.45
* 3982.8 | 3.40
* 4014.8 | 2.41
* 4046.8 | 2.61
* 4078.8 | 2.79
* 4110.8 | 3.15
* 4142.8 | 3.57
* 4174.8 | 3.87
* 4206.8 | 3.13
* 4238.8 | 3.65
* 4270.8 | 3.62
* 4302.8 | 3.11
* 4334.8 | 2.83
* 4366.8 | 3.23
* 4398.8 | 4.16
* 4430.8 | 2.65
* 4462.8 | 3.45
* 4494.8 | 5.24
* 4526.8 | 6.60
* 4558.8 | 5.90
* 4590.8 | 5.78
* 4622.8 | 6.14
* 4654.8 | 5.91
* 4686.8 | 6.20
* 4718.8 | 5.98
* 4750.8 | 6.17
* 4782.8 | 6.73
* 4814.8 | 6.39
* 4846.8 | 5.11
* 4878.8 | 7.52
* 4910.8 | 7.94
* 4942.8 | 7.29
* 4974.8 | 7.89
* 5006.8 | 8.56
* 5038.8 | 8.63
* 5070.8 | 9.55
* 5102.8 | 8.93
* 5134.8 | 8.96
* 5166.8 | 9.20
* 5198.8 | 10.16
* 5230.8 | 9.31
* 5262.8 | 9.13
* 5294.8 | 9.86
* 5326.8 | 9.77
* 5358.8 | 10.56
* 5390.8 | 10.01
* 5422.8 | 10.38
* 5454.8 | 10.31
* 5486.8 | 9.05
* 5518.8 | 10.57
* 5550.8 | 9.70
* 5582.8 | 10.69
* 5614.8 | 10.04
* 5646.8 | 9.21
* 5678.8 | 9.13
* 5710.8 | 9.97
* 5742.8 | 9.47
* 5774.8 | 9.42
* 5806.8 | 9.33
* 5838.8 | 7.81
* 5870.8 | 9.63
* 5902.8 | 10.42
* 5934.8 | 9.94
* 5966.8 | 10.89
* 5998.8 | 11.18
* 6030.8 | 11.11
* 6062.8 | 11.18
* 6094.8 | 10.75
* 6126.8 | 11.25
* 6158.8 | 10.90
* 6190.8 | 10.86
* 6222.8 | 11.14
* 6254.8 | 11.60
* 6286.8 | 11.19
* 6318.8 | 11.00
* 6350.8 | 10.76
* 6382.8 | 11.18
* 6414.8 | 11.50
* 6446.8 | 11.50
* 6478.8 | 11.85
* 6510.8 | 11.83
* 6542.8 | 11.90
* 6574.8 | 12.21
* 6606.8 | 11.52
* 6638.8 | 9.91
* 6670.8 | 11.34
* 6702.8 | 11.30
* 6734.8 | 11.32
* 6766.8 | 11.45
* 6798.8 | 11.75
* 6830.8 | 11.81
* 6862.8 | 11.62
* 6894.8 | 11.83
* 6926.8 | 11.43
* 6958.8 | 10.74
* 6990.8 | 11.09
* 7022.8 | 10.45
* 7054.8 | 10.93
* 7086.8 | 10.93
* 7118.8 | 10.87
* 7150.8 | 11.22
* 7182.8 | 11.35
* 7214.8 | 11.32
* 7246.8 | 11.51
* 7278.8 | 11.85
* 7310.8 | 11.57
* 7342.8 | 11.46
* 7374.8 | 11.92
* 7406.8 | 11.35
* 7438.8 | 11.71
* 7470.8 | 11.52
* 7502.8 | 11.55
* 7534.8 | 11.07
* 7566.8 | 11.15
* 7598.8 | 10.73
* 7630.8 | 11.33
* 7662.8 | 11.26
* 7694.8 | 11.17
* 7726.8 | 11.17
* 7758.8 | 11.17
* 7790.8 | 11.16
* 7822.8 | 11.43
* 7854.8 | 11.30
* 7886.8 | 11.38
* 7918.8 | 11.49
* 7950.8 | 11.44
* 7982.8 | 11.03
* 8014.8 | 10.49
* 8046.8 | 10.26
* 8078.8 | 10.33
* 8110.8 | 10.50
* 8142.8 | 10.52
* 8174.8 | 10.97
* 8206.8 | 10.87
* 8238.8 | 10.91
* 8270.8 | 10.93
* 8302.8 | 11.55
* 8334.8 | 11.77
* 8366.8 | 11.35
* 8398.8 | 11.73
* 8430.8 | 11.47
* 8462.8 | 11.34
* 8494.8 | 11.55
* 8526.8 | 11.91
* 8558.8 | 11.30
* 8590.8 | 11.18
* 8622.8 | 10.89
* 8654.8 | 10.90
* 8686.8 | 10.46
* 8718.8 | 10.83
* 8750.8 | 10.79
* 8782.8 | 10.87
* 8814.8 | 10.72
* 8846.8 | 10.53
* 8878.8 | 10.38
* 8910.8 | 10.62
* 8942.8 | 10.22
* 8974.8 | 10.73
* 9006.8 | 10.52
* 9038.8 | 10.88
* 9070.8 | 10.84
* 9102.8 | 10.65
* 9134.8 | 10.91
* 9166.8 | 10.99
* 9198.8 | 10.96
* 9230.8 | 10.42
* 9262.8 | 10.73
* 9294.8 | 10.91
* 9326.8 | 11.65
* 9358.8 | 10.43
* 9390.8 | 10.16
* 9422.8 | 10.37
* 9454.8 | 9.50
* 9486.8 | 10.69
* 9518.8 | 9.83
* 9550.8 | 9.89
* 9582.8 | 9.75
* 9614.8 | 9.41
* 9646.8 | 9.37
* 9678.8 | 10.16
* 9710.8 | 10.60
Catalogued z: 0.13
